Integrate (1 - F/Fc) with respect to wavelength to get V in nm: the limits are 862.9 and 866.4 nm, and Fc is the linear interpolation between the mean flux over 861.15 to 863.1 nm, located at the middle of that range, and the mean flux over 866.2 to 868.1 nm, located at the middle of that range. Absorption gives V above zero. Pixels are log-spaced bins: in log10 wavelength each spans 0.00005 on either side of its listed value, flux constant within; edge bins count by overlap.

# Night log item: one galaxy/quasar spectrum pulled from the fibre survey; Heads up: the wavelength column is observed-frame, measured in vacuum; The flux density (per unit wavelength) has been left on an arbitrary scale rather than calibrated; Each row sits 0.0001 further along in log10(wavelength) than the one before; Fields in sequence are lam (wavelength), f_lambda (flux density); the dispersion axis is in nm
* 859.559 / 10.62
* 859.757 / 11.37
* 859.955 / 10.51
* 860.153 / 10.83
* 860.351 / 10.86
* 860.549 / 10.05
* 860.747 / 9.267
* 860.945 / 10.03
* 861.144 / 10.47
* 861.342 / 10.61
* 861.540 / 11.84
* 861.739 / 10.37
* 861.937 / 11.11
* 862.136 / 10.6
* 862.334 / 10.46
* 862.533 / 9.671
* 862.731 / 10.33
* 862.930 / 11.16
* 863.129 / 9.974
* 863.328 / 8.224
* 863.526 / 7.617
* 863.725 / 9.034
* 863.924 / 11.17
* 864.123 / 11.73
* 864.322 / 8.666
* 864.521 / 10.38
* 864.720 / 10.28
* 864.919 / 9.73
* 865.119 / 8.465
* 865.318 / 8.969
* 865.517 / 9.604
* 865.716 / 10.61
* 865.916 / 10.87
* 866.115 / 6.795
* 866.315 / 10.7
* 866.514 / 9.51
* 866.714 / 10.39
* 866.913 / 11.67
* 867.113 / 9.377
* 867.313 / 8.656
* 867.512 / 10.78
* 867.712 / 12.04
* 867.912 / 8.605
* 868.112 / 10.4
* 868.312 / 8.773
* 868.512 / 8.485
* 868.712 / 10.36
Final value 0.26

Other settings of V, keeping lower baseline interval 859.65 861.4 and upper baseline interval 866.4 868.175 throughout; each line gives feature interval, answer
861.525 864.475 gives 0.072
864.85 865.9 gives 0.067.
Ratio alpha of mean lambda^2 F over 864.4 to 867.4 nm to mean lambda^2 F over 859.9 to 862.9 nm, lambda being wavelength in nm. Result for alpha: 0.94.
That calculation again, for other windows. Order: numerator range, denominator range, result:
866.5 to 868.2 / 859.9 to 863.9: 1.01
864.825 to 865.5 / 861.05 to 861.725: 0.84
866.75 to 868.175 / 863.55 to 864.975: 1.03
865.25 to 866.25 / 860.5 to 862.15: 0.91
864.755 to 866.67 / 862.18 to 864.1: 0.97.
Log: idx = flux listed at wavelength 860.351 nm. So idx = 10.86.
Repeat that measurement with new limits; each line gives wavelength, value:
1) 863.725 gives 9.034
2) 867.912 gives 8.605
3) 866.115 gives 6.795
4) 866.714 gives 10.39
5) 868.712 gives 10.36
